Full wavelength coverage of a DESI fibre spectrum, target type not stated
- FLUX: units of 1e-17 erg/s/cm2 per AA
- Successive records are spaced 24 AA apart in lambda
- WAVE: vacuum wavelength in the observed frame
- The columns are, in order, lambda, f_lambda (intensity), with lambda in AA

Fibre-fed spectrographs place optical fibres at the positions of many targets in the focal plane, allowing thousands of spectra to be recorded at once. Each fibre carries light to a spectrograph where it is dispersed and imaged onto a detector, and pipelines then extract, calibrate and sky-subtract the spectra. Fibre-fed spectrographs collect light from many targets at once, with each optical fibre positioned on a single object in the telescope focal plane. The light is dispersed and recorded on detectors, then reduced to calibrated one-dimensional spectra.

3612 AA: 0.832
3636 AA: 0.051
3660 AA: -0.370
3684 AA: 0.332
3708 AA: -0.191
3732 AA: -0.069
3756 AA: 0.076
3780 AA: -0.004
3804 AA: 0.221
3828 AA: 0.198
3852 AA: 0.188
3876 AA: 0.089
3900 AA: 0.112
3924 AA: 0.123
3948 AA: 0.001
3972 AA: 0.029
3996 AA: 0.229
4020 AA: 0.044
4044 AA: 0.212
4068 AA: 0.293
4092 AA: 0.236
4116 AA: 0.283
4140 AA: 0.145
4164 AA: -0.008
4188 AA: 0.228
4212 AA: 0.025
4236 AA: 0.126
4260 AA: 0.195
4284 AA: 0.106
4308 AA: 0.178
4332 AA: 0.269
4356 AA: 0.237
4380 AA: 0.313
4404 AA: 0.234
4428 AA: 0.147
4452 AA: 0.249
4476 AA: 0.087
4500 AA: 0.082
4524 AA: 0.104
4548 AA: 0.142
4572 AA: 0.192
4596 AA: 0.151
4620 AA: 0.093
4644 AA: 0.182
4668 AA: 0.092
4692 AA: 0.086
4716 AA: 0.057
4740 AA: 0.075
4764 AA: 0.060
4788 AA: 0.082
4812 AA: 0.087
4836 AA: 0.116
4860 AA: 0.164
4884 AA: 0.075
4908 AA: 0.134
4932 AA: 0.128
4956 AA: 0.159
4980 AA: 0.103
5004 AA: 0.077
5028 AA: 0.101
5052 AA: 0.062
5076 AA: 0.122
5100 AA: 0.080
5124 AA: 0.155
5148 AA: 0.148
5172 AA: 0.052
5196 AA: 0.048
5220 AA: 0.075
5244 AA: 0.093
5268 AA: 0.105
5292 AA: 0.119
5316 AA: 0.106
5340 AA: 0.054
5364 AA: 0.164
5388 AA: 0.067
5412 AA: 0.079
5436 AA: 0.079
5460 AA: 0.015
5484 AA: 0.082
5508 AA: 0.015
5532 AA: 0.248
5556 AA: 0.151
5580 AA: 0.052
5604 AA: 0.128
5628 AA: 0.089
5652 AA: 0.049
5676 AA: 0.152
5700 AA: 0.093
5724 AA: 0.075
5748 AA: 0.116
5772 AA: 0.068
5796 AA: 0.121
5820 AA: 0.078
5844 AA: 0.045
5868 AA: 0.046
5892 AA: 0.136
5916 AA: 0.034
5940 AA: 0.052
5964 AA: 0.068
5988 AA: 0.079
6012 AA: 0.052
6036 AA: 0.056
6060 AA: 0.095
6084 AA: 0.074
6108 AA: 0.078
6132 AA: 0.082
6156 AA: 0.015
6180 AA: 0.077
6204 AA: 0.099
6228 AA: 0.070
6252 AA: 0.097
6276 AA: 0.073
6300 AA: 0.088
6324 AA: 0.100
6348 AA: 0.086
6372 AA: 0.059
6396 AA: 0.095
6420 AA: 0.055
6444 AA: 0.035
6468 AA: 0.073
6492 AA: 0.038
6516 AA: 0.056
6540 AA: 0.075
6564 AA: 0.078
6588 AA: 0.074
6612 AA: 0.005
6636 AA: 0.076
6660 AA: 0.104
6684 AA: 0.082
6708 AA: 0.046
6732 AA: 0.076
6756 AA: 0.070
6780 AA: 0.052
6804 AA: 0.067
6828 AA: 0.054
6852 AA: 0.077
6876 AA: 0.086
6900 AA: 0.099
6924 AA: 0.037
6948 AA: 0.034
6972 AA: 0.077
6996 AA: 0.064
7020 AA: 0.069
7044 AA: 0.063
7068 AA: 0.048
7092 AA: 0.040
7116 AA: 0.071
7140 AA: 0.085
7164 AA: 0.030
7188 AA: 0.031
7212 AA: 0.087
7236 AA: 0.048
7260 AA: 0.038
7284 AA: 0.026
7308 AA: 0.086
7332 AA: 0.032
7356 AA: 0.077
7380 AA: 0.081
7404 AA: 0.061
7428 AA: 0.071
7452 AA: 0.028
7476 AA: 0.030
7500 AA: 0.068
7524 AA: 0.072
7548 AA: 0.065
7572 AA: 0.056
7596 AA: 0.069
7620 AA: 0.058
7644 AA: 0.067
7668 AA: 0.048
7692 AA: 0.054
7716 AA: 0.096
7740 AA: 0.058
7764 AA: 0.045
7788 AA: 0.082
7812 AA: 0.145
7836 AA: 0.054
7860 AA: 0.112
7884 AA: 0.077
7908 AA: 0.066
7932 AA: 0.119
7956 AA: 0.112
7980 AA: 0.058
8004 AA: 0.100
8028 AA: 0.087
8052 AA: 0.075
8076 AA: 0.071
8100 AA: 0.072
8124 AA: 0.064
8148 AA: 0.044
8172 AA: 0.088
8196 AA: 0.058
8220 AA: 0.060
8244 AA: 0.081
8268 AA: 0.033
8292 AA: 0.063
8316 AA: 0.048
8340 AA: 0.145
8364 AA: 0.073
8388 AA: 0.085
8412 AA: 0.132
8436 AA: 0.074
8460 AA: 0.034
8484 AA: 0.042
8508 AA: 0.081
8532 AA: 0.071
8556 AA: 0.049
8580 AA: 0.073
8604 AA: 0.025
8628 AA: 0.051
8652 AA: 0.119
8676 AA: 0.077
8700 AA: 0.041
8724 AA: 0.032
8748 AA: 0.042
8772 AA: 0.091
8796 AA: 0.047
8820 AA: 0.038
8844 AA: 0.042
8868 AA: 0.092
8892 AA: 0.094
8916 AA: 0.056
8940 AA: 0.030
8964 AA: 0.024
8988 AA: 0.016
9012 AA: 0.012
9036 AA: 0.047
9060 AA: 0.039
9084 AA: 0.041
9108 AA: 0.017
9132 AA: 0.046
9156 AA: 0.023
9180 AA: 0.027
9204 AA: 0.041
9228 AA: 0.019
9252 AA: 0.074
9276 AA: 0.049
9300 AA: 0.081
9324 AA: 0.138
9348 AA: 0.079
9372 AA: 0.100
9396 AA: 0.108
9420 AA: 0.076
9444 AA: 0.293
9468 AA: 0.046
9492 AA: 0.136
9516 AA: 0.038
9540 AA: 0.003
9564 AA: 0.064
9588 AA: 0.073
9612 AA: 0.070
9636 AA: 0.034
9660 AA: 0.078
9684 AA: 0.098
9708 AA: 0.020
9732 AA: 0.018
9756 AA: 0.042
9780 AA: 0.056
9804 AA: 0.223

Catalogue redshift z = 1.38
